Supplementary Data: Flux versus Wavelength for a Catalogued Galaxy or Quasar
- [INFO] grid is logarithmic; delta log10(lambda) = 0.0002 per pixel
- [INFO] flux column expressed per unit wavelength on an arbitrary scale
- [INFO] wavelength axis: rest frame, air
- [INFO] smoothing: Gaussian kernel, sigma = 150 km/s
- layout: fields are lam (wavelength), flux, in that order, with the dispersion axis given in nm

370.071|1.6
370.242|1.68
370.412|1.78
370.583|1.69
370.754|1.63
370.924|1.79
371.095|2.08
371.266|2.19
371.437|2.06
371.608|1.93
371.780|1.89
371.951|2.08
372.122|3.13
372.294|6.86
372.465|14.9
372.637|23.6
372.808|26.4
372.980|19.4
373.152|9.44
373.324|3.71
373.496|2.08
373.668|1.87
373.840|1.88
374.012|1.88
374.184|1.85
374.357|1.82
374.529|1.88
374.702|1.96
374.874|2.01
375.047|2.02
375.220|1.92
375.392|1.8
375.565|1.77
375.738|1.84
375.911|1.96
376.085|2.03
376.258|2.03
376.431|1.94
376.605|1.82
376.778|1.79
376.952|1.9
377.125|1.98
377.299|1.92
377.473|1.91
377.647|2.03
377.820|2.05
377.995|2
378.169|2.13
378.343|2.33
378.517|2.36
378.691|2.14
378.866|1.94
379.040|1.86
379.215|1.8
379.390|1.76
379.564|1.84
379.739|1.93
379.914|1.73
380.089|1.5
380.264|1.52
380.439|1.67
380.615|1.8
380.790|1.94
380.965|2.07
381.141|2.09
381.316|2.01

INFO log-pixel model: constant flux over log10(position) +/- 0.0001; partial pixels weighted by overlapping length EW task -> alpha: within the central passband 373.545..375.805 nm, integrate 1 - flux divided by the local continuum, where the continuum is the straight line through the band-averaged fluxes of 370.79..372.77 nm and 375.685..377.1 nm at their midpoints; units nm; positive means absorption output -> 1.00 nm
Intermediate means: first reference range 6.09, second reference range 1.92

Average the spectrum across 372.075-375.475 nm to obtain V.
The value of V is 6.55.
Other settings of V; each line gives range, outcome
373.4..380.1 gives 1.94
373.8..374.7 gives 1.87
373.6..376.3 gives 1.91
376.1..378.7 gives 2.02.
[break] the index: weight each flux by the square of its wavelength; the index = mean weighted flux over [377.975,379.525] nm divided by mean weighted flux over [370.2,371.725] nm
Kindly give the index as 1.13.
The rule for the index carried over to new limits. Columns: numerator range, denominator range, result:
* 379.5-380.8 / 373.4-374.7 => 0.93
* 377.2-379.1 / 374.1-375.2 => 1.09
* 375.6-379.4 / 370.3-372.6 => 0.54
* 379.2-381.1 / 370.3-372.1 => 0.96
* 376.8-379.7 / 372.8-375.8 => 0.49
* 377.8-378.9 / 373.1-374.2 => 0.70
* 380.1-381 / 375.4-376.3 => 0.95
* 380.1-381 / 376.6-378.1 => 0.92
